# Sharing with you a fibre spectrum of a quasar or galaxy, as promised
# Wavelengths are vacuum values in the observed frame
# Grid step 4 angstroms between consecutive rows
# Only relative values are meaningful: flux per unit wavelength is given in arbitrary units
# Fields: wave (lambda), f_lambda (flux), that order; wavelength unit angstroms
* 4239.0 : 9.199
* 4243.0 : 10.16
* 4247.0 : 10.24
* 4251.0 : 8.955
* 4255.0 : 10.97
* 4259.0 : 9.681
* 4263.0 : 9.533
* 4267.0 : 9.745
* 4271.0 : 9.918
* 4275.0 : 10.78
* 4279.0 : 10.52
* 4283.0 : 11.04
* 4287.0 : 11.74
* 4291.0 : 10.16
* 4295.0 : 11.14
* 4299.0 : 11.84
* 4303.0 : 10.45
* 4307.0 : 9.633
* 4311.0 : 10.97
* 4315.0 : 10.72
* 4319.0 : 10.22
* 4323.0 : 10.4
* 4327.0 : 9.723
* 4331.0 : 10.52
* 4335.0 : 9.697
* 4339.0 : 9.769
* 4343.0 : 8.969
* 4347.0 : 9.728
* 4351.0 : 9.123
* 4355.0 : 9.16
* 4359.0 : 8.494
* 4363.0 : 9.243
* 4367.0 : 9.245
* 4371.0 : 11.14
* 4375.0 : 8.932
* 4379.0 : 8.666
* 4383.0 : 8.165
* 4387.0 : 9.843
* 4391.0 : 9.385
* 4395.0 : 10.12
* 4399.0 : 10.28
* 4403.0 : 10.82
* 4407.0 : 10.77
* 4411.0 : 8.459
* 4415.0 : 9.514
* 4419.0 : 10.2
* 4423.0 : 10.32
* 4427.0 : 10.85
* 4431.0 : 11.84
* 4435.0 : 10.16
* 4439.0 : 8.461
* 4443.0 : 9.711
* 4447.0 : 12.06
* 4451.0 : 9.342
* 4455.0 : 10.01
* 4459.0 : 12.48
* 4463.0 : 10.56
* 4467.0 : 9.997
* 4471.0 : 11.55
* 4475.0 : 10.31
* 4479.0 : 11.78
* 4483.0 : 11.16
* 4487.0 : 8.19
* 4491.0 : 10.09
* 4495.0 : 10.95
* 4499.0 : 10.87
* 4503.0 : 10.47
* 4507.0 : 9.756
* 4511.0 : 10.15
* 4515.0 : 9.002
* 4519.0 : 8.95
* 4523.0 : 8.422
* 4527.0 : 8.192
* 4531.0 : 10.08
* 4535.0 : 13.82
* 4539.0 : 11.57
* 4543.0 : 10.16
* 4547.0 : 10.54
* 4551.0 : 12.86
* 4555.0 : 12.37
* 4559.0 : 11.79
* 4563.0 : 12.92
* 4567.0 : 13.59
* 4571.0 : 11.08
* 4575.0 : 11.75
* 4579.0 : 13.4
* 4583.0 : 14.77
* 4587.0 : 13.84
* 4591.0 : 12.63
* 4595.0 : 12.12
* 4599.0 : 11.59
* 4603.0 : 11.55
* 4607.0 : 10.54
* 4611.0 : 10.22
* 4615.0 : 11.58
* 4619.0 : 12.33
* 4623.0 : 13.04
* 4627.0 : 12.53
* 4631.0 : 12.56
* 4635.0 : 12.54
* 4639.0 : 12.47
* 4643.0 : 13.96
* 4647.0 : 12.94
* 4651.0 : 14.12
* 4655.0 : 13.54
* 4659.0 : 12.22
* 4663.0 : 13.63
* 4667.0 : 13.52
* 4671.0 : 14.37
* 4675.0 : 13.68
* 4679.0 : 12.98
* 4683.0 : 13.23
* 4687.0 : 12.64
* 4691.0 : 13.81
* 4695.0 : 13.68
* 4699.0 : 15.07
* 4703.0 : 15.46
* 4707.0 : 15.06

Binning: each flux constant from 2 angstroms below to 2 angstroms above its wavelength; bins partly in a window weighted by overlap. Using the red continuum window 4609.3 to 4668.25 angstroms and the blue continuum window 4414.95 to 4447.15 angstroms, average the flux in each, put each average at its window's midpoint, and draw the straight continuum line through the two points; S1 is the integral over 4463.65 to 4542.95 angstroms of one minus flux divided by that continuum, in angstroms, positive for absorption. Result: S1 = 6.1 angstroms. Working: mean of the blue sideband 10.3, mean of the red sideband 12.7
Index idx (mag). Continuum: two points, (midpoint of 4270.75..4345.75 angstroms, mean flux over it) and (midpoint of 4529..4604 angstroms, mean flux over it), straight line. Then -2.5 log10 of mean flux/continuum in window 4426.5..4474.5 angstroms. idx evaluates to 0.09 mag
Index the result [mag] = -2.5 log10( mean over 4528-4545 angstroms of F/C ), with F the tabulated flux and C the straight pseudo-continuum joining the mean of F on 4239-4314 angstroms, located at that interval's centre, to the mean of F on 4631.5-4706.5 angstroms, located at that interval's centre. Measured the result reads 0.12 mag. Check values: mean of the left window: 10.4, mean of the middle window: 11.2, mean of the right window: 13.6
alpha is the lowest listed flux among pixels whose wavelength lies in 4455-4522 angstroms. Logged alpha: 8.19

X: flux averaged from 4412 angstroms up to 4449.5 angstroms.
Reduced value 10.3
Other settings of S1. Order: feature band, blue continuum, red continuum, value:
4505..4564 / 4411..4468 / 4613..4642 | 3.98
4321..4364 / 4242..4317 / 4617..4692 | 5.33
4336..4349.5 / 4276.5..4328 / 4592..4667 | 1.74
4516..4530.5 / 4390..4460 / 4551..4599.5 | 3.83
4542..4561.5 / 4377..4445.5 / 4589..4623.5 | -0.83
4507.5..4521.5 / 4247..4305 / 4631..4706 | 3.35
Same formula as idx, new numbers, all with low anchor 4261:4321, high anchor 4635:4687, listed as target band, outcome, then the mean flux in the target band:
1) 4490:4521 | 0.21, 10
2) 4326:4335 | 0.08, 10.1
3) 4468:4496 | 0.14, 10.5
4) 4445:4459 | 0.10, 10.8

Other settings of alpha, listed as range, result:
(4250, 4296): 8.955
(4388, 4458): 8.459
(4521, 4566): 8.192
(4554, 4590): 11.08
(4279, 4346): 8.969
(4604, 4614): 10.22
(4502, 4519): 8.95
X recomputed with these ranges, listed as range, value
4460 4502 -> 10.6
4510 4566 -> 10.8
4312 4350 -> 9.98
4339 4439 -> 9.7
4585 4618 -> 11.8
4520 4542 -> 10.3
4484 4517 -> 9.97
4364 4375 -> 9.88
